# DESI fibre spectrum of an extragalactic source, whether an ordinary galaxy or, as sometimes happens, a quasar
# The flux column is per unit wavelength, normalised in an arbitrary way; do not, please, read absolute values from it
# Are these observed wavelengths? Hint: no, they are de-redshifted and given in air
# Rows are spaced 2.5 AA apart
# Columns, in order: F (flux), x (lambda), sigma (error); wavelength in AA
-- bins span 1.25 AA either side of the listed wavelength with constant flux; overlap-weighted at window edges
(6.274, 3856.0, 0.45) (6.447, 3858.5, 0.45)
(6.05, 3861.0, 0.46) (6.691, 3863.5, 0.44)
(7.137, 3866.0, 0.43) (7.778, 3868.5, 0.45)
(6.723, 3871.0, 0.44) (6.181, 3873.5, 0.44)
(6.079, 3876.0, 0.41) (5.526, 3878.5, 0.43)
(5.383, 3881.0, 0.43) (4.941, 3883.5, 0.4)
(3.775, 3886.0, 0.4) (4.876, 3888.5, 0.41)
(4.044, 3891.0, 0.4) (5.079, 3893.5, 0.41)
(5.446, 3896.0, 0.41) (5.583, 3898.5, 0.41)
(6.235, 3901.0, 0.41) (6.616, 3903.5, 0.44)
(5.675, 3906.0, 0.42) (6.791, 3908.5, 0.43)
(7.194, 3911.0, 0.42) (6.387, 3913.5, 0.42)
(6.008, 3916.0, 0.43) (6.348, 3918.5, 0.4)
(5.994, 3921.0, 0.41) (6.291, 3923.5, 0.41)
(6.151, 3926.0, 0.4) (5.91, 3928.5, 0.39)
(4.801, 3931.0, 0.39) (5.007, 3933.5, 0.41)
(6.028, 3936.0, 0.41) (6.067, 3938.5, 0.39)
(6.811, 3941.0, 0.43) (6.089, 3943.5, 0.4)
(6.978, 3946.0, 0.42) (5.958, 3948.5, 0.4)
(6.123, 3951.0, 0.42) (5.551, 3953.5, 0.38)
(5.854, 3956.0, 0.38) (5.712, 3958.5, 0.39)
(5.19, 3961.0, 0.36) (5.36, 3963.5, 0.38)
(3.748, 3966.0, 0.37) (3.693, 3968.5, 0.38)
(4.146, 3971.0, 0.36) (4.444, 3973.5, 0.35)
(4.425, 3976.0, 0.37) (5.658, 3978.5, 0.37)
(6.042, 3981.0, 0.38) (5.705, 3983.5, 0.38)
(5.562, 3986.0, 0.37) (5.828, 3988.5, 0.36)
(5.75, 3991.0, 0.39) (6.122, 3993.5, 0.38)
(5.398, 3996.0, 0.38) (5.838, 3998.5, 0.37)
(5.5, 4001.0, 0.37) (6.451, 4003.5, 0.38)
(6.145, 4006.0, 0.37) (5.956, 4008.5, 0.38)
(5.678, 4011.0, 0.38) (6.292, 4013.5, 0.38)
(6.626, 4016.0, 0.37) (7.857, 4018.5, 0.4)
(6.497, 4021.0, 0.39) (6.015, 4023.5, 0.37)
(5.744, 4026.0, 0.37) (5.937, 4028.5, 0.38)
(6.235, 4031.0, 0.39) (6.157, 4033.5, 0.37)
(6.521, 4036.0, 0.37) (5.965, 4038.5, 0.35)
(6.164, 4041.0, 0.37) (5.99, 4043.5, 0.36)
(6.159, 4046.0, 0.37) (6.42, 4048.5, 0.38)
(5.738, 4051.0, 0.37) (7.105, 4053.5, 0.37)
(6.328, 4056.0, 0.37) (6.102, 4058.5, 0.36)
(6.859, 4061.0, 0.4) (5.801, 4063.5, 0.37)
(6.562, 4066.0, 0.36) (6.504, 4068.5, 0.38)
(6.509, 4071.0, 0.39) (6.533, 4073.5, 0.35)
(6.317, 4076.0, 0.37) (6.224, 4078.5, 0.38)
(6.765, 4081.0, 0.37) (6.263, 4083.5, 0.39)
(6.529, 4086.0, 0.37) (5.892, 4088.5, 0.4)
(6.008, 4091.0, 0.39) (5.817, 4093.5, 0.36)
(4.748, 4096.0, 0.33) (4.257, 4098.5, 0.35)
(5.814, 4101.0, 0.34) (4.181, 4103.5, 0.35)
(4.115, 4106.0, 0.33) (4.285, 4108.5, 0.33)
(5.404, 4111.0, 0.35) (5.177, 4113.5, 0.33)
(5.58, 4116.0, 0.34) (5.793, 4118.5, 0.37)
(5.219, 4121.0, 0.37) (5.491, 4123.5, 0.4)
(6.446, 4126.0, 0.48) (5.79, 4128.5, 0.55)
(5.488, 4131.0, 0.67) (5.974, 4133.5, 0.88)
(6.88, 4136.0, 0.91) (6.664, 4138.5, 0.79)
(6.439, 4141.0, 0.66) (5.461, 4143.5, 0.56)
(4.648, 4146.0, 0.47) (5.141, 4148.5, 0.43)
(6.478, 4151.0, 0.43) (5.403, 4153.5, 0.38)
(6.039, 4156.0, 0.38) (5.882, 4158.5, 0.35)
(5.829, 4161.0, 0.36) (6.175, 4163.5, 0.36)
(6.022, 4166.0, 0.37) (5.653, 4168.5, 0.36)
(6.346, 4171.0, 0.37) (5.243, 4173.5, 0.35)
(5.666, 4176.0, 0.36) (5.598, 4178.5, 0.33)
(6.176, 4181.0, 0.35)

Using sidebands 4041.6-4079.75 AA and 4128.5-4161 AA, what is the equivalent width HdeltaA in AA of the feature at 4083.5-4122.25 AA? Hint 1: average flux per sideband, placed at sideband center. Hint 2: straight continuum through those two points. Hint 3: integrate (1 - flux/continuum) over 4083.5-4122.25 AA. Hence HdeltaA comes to 5.2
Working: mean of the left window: 6.34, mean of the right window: 5.87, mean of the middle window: 5.29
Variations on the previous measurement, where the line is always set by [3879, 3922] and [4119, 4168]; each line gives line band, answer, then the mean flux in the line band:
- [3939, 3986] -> 2.34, 5.43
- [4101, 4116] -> 2.63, 4.81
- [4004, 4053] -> -3.94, 6.23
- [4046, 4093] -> -4.40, 6.34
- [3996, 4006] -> -0.25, 5.89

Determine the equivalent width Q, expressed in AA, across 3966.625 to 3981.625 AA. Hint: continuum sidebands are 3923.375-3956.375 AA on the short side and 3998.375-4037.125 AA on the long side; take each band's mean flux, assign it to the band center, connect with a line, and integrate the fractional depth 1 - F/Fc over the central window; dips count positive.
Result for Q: 3.6 AA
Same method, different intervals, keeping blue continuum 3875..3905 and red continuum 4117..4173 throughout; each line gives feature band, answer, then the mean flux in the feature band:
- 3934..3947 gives -2.15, 6.3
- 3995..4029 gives -3.54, 6.15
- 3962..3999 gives 2.24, 5.17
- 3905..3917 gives -2.45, 6.43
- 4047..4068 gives -2.58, 6.37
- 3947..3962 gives -0.89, 5.76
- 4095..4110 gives 3.10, 4.58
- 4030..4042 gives -1.25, 6.21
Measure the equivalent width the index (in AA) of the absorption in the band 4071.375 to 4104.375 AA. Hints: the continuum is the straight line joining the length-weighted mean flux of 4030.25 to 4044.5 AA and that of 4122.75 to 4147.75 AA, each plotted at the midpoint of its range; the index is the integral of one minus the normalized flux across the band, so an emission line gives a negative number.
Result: 1.2 AA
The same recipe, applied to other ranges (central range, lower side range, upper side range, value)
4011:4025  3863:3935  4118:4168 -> -1.6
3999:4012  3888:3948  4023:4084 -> 0.5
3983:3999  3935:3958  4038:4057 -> 1.2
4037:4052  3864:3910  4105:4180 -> -0.9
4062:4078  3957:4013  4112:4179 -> -2.2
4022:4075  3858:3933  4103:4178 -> -4.7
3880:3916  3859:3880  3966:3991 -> 3.0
